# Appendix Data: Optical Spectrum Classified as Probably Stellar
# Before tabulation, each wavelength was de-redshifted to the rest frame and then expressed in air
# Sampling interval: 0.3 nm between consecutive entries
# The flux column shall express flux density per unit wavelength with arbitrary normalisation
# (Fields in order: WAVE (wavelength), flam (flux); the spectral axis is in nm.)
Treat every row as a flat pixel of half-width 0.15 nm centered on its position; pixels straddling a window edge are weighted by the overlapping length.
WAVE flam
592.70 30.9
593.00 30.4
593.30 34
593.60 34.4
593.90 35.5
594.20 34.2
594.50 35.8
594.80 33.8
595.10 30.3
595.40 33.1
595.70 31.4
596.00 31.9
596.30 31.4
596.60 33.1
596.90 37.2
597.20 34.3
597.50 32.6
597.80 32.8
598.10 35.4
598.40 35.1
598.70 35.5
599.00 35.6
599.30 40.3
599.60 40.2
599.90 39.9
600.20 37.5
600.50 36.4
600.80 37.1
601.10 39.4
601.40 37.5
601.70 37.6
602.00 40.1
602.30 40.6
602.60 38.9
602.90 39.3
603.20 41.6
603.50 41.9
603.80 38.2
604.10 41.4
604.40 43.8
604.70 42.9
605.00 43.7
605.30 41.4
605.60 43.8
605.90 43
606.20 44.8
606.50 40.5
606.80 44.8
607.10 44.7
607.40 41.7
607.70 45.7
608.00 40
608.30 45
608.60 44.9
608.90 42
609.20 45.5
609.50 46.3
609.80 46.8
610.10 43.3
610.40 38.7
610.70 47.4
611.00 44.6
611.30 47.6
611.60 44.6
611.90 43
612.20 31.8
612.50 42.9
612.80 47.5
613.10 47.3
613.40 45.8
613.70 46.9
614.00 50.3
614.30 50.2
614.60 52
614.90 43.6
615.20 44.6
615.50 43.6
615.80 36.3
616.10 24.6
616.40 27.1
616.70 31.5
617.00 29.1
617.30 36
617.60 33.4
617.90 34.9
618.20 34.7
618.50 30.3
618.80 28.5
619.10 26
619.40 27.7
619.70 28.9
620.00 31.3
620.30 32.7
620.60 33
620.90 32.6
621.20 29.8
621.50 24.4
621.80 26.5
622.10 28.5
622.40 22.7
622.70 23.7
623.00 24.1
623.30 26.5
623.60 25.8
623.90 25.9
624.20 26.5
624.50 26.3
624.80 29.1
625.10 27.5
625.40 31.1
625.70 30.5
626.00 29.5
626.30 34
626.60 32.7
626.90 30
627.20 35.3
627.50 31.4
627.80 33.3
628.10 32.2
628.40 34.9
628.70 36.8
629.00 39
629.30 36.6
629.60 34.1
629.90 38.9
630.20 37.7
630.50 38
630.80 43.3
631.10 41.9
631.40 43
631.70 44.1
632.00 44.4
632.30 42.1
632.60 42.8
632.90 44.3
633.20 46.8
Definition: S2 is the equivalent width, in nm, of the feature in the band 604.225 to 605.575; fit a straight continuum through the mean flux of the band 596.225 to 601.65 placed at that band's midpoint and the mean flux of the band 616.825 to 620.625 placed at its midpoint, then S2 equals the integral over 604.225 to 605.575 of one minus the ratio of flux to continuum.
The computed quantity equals -0.32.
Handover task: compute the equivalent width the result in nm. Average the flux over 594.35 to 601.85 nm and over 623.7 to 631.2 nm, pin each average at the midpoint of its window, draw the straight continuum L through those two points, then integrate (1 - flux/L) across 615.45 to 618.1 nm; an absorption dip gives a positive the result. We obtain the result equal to 0.119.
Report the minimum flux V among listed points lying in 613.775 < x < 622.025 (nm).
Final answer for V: 24.4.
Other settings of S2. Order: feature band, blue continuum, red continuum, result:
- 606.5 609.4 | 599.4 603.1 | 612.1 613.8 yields -0.135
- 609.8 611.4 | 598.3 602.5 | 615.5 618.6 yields -0.456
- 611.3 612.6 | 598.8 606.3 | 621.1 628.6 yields -0.213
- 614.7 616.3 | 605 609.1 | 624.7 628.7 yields -0.007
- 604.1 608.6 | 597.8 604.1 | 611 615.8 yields -0.216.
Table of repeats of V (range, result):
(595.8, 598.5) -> 31.4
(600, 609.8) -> 36.4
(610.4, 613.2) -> 31.8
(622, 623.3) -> 22.7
